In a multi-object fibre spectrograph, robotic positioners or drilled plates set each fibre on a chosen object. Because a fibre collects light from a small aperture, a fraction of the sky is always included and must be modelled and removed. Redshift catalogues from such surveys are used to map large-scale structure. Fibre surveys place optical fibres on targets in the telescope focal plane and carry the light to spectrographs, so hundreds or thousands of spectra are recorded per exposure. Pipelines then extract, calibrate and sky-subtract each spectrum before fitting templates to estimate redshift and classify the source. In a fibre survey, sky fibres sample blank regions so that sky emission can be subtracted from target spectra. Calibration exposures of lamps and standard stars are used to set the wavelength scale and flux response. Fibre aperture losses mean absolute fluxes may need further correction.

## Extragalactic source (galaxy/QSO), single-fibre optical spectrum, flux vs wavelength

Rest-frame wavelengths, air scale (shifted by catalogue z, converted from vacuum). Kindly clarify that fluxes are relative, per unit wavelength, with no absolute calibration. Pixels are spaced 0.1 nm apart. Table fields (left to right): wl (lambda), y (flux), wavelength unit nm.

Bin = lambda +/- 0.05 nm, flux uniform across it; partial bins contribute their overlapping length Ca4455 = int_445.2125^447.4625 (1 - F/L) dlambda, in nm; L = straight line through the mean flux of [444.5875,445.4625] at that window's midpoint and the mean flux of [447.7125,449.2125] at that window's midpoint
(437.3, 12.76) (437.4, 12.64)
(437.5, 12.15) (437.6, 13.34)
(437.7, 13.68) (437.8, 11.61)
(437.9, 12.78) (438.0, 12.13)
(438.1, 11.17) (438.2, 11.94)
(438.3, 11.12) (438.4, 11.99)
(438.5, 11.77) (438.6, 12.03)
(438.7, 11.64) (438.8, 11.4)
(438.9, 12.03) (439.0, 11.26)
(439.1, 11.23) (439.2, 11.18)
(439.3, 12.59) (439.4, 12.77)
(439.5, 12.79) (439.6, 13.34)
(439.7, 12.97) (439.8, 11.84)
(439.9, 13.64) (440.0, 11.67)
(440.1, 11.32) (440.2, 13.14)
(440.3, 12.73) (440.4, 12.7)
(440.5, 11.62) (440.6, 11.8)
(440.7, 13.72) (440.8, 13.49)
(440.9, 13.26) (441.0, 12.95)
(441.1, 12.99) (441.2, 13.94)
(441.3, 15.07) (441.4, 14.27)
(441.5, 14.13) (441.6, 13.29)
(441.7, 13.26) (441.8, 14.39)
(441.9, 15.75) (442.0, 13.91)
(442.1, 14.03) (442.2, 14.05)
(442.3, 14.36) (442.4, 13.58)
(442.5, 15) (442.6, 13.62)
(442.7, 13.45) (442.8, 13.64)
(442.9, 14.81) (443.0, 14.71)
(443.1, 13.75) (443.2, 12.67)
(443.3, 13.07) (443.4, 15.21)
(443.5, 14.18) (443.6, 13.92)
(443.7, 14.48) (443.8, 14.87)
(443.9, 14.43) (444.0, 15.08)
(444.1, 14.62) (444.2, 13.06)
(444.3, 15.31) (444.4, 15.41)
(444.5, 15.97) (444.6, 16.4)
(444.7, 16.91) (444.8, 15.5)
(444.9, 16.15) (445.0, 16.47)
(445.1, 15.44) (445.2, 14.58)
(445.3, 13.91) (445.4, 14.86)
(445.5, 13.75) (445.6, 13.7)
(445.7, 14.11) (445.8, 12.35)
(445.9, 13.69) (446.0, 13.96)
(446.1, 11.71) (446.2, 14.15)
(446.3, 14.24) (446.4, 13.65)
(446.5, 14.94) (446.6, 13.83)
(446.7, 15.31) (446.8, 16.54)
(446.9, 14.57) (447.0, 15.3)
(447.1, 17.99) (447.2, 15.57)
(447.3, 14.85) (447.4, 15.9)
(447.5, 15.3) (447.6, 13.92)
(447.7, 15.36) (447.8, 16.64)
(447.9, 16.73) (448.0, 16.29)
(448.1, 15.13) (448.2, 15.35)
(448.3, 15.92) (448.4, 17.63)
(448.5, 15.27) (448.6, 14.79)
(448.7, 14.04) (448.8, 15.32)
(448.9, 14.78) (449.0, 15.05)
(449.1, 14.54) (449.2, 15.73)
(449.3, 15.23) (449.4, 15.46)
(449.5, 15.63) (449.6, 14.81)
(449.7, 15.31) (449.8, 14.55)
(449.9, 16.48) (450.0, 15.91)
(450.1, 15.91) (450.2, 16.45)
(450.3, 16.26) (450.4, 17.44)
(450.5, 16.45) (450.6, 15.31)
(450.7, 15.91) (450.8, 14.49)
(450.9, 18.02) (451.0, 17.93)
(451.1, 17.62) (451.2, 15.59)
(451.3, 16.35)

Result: 0.149 nm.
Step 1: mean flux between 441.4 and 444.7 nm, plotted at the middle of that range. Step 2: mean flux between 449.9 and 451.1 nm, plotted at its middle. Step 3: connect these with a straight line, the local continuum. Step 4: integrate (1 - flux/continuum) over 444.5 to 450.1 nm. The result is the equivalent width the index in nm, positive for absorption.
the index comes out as 0.145 nm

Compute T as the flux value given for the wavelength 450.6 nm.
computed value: 15.31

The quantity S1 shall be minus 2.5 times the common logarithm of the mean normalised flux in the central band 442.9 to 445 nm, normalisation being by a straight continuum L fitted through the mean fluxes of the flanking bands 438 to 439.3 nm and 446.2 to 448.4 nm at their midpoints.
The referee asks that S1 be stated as -0.07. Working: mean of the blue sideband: 11.6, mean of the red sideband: 15.4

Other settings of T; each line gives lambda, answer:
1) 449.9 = 16.48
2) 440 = 11.67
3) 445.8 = 12.35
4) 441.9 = 15.75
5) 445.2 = 14.58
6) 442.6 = 13.62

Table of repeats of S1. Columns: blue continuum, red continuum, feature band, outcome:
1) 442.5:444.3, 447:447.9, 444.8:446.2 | 0.052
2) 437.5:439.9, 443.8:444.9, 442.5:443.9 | 0.043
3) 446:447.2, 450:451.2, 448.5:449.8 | 0.056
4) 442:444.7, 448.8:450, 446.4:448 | -0.038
